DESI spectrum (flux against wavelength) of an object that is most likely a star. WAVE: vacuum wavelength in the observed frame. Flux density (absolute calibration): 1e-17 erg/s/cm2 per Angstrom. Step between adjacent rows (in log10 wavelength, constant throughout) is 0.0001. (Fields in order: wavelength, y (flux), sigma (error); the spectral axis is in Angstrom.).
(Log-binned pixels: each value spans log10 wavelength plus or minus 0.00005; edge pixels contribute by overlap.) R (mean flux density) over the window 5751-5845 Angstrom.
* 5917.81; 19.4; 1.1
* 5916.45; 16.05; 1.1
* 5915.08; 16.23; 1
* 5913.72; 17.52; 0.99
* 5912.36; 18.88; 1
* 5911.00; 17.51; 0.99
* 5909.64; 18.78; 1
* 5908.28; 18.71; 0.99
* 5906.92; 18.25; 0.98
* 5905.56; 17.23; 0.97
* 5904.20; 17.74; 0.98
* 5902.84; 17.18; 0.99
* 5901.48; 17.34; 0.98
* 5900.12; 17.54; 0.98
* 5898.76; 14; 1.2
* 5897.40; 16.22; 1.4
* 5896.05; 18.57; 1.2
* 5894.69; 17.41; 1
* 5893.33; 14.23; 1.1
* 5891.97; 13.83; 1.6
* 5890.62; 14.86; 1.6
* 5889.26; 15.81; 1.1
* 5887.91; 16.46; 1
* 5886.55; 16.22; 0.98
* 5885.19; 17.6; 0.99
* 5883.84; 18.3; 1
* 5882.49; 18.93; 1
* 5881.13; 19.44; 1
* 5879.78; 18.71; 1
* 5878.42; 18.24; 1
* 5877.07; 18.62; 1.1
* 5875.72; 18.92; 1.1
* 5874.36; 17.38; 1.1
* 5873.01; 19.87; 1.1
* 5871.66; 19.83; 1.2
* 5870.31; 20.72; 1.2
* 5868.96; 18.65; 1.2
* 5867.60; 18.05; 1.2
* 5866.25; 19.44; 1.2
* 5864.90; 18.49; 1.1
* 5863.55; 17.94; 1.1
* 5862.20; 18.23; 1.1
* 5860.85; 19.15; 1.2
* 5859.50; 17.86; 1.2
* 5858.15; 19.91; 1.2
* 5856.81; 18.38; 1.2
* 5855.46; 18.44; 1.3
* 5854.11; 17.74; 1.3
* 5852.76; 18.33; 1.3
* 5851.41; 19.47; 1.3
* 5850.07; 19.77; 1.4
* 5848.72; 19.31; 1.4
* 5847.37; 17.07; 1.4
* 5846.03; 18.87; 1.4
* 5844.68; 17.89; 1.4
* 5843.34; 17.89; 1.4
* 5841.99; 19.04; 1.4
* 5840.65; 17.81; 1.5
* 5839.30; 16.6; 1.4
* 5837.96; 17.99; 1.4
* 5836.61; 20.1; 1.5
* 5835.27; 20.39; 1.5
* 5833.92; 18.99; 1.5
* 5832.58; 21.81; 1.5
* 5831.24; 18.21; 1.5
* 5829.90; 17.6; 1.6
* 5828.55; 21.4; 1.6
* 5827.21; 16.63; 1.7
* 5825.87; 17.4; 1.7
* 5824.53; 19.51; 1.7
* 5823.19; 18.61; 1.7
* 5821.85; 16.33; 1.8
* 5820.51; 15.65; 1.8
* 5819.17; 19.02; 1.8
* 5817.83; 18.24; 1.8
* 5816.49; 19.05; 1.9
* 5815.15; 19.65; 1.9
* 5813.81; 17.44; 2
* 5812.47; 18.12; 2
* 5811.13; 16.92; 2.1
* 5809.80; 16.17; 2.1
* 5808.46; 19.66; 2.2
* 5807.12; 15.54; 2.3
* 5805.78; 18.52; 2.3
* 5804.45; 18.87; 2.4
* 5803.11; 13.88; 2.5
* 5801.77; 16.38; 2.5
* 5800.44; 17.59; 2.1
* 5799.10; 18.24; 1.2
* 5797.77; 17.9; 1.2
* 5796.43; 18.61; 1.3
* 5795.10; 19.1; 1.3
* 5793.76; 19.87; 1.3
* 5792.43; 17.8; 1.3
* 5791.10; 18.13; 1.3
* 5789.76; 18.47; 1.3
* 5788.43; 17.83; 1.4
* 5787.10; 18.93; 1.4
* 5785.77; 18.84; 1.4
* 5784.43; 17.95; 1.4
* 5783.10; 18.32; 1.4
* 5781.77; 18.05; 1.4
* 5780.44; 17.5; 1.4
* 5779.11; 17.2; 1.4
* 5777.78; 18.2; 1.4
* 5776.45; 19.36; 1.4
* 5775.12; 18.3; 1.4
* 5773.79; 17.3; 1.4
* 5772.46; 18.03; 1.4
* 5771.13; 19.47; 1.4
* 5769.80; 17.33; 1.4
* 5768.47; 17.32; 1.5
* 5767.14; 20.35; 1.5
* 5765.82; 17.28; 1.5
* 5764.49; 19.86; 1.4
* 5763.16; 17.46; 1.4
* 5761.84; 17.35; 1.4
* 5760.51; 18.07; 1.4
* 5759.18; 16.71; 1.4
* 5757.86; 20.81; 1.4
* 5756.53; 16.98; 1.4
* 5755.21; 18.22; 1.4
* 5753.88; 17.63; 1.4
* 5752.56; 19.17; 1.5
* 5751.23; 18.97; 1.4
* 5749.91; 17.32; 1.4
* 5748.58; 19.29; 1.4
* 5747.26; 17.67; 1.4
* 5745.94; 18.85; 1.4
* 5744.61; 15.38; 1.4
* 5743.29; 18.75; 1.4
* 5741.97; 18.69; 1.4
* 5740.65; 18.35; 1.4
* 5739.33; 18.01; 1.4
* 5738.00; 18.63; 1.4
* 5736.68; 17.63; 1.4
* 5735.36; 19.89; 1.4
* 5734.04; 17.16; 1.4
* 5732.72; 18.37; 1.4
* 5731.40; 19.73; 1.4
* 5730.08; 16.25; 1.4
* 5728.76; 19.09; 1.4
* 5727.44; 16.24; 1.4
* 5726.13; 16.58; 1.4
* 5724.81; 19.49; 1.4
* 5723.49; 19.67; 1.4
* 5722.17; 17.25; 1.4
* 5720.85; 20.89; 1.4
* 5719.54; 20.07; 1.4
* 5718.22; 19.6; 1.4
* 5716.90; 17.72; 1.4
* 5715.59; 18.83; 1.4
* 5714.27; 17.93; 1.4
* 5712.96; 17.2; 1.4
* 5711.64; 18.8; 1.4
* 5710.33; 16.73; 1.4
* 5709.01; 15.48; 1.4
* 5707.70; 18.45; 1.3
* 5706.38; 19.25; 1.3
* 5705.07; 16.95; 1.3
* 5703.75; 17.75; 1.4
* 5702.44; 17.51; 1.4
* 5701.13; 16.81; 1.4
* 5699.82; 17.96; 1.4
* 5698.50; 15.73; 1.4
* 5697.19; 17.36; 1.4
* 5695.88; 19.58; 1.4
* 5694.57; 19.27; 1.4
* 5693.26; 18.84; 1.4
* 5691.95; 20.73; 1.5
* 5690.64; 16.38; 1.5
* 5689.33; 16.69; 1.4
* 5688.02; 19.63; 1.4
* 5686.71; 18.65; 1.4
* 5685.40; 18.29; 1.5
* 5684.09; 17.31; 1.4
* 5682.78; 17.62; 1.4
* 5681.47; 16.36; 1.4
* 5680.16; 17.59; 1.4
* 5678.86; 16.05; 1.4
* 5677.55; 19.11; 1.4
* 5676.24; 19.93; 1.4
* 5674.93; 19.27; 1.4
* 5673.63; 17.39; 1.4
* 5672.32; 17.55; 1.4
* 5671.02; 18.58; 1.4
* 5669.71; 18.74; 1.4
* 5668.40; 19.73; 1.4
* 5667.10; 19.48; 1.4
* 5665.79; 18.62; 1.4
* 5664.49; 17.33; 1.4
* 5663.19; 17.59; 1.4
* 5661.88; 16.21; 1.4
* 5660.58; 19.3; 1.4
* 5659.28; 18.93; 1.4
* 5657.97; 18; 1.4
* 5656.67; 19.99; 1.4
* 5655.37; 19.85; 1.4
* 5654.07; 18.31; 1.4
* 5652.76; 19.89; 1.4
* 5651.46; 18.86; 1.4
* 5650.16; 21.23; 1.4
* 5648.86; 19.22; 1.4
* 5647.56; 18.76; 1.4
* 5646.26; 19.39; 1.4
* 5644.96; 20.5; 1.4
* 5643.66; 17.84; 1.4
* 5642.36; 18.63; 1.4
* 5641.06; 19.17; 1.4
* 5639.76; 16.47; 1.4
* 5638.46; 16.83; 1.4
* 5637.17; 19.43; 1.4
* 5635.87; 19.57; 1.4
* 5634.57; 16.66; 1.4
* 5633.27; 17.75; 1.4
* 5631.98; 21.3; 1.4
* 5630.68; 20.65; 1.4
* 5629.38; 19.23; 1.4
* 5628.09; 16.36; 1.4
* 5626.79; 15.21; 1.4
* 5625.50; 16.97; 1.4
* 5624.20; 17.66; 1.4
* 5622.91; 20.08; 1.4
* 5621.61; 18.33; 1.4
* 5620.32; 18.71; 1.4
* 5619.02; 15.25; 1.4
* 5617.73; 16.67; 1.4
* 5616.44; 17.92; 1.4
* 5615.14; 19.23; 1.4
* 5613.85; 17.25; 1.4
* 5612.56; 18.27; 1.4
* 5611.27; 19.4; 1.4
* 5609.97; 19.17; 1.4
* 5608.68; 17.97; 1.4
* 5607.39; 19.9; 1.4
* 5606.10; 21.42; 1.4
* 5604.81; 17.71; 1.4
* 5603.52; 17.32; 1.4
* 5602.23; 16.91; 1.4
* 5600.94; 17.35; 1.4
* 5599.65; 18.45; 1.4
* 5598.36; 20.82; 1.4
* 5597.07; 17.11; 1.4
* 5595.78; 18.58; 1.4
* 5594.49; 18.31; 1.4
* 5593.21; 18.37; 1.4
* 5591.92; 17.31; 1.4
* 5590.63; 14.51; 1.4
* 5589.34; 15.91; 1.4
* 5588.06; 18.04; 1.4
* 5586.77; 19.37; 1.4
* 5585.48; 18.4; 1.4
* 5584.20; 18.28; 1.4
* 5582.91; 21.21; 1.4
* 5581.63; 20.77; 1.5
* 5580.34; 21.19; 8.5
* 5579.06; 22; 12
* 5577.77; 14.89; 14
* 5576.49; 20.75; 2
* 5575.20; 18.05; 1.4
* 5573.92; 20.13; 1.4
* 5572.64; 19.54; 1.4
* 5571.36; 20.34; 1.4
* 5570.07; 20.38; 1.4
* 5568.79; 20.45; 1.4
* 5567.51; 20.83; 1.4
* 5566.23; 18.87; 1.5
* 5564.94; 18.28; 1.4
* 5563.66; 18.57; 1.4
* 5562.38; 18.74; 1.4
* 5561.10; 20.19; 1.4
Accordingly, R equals 18.2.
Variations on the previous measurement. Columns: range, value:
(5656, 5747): 18.2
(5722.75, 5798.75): 18.2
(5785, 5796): 18.6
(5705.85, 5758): 18.2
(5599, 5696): 18.4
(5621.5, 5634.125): 18.3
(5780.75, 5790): 18.3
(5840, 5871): 18.6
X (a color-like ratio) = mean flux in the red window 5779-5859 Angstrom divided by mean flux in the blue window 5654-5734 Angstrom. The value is 1.00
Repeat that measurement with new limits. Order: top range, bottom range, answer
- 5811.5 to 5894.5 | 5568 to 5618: 0.97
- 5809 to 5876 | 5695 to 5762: 1.02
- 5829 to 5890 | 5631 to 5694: 1.00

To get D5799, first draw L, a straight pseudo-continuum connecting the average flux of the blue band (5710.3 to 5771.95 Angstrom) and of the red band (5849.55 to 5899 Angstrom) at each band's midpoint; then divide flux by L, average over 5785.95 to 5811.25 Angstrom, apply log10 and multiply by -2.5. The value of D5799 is 0.02 mag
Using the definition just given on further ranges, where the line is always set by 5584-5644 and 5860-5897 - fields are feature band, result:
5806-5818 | 0.01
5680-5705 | 0.01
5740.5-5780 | -0.01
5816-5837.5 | -0.04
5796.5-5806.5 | 0.03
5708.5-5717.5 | 0.03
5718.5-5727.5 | -0.05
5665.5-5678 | -0.04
